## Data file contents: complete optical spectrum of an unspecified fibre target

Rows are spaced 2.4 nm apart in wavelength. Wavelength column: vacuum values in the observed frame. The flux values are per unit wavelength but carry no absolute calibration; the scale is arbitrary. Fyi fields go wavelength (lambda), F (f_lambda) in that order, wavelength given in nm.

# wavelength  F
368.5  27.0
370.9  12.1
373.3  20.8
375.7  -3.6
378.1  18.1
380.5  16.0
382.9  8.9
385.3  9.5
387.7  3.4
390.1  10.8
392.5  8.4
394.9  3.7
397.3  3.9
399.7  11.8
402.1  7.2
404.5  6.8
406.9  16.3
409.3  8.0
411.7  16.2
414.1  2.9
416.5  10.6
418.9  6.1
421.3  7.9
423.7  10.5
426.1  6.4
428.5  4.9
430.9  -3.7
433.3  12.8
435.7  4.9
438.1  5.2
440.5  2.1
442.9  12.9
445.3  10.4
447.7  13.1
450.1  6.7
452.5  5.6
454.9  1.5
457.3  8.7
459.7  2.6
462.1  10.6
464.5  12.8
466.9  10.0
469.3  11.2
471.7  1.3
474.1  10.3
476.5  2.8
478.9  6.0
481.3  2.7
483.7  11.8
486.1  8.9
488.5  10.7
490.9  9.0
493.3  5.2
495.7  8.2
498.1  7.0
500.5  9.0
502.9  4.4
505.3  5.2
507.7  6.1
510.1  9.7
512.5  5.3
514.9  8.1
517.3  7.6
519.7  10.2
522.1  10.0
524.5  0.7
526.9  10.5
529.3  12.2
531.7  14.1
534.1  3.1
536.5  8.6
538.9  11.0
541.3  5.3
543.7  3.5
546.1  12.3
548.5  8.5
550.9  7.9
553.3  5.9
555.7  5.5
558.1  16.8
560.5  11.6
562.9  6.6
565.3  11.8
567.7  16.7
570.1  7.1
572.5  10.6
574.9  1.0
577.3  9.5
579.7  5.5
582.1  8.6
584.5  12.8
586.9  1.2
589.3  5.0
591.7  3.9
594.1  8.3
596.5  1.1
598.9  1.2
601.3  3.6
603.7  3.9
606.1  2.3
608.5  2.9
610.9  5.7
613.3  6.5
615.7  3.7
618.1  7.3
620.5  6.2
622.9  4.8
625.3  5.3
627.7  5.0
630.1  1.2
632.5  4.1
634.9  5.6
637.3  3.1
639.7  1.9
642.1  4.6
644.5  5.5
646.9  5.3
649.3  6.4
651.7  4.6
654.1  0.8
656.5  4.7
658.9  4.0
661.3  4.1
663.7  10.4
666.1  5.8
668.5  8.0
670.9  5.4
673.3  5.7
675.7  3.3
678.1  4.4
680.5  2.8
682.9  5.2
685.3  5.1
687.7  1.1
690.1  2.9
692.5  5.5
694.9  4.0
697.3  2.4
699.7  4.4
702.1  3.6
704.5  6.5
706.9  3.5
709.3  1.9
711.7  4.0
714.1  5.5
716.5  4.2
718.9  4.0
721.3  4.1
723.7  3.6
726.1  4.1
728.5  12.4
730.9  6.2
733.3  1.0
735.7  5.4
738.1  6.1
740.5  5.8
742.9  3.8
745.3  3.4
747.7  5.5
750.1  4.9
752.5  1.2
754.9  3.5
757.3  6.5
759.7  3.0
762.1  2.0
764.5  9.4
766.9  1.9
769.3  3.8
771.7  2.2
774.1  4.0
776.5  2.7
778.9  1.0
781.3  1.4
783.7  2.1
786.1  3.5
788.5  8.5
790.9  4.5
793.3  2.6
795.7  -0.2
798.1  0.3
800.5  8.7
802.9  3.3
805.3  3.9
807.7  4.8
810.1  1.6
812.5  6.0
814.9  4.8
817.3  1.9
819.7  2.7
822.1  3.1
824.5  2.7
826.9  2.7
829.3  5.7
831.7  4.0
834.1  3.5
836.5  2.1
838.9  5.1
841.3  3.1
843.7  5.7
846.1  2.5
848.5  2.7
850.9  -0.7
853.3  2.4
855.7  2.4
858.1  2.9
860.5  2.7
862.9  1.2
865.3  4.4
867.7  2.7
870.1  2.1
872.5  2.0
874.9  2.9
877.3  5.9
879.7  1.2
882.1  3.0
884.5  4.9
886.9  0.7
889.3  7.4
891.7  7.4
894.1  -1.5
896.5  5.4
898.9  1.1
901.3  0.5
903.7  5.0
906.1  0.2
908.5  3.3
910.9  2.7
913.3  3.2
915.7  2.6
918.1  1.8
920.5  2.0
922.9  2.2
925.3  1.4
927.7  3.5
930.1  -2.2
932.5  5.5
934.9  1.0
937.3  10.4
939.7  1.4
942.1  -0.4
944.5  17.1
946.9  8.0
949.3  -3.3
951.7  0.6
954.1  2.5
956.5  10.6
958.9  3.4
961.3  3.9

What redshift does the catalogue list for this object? 0.129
